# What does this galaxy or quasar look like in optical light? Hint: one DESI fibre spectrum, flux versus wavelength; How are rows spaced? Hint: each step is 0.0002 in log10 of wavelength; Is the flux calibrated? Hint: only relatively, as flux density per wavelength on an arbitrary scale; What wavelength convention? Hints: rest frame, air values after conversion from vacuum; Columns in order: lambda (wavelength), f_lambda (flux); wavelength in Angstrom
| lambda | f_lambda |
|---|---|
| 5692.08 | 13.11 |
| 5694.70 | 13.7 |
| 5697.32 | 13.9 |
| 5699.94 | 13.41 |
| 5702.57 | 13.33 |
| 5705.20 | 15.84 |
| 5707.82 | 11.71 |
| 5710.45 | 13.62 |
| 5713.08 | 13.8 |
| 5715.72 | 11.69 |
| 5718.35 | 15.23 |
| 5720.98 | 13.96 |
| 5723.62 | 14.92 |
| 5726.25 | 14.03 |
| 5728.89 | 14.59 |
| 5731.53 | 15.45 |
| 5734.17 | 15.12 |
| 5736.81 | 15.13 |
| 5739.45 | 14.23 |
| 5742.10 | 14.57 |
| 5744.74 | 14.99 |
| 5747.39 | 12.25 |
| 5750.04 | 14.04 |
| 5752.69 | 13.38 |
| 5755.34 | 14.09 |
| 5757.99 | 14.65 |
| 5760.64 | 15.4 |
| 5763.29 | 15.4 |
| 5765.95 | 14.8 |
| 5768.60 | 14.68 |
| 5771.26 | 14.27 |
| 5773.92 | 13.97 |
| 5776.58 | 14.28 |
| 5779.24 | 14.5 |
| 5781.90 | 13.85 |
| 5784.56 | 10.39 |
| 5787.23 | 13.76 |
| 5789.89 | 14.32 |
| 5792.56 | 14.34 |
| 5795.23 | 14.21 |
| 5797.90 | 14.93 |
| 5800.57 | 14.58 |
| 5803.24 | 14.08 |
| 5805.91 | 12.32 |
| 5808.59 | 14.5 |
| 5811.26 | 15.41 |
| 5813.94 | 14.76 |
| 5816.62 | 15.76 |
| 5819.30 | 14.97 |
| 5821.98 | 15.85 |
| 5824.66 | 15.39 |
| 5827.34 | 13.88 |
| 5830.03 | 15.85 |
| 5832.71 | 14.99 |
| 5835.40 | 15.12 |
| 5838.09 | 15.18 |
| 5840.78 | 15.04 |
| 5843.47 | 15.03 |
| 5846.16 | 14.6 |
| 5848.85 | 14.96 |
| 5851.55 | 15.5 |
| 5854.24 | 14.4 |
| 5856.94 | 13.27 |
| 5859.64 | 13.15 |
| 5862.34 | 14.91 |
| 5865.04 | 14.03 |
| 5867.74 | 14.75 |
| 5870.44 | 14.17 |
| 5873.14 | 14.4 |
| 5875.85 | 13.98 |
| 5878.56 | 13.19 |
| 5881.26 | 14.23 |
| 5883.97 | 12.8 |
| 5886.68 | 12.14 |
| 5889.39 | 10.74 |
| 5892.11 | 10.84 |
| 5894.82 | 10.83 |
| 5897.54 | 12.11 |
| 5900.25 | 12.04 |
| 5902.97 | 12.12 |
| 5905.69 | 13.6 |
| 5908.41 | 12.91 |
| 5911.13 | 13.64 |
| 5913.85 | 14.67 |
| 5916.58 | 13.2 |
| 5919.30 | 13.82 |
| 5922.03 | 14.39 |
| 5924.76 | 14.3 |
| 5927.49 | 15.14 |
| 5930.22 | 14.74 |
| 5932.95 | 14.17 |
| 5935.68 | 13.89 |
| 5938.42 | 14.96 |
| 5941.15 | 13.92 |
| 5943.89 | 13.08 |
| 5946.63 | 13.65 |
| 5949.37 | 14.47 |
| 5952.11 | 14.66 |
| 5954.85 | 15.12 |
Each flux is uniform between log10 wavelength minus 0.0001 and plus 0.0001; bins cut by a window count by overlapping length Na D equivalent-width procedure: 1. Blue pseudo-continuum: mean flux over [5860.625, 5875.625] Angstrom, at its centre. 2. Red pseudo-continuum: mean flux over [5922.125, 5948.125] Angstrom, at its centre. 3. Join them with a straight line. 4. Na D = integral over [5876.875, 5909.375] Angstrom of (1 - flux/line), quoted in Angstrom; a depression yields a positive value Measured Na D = 4.6 Angstrom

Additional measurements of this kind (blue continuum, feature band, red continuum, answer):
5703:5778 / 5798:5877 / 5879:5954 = -5.0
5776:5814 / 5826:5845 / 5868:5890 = -1.8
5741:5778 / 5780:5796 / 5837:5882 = 1.0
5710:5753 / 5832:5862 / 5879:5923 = -3.3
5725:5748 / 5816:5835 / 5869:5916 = -2.3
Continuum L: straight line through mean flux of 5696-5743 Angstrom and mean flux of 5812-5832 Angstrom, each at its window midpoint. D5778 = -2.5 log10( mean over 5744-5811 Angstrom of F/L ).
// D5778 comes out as 0.05 mag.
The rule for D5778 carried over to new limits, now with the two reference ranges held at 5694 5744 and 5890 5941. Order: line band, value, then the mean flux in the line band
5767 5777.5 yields -0.029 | 14.3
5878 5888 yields 0.034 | 13.1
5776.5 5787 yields 0.057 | 13.2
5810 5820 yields -0.110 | 15.2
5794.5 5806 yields -0.029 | 14.2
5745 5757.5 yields 0.029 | 13.6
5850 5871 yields -0.053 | 14.3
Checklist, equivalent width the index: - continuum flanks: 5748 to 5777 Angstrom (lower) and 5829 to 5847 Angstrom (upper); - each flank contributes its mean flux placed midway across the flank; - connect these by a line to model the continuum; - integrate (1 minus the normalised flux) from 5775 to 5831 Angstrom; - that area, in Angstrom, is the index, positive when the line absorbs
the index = 1.6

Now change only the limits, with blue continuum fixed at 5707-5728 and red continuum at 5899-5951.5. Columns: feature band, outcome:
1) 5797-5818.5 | -1.24 Angstrom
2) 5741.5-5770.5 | -1.41 Angstrom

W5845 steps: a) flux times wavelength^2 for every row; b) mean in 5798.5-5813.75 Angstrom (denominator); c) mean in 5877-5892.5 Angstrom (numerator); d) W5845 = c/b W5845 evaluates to 0.90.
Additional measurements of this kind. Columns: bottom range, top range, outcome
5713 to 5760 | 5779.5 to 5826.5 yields 1.03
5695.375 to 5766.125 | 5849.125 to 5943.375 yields 1.01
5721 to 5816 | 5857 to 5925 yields 0.96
